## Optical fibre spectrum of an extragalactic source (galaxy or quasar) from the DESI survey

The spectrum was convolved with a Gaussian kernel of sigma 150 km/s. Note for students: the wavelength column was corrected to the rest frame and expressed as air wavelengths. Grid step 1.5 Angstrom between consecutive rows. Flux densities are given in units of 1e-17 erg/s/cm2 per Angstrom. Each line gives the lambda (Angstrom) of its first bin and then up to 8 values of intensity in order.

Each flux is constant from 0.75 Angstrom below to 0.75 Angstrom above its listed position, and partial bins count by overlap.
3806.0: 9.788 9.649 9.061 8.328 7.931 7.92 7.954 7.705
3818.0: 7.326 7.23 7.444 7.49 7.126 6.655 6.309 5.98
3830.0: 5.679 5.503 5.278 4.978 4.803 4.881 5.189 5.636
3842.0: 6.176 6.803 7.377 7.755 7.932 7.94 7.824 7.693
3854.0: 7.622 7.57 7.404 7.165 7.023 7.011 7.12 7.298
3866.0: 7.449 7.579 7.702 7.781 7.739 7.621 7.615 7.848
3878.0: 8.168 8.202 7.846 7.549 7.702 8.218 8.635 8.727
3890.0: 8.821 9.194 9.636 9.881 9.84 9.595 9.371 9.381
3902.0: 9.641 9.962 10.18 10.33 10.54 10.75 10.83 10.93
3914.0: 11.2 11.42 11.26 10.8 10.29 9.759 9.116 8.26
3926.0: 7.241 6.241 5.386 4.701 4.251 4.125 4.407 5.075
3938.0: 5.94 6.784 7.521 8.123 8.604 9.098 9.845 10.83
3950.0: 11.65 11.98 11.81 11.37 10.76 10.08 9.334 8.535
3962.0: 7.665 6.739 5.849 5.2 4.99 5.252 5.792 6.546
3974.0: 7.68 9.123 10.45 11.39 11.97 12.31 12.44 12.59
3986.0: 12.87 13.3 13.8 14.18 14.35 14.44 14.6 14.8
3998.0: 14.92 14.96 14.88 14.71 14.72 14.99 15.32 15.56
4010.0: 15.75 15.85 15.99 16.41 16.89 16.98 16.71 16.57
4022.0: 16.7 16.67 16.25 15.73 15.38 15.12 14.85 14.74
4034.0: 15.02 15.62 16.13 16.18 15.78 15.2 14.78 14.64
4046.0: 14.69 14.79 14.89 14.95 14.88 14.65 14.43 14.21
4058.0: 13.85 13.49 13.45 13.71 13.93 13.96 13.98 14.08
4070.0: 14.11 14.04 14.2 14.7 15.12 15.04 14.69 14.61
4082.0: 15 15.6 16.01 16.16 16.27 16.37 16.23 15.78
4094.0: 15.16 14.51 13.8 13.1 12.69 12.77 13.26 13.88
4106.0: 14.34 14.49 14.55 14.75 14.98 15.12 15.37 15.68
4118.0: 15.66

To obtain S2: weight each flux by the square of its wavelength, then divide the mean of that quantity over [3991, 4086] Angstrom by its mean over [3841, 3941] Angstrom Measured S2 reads 2.0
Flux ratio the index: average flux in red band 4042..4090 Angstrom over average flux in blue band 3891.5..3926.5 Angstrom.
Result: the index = 1.46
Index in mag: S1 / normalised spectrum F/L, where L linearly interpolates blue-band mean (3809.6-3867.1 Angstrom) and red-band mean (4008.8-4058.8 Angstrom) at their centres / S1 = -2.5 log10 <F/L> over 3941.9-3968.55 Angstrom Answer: 0.304 mag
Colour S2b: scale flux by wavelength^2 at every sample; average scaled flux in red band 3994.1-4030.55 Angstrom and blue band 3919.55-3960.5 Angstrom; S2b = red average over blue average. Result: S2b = 1.97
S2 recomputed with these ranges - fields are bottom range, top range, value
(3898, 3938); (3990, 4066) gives 1.86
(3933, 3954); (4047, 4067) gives 1.80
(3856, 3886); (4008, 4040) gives 2.27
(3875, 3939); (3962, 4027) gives 1.57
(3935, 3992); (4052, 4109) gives 1.63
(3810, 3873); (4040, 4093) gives 2.37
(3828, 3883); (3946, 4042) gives 1.98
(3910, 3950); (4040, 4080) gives 1.87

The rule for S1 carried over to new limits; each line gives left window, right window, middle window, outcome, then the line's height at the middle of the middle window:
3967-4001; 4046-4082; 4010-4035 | -0.235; 12.9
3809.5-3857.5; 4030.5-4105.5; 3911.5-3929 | 0.023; 9.76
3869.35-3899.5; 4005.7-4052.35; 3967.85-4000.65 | 0.163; 13.4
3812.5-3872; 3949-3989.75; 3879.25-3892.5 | -0.064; 7.87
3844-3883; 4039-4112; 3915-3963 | 0.189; 10.1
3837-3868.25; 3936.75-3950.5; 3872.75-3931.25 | -0.152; 7.87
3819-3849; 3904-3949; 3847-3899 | -0.116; 7.22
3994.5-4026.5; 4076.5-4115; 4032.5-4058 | 0.024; 15.3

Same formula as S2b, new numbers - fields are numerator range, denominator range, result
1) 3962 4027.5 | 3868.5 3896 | 1.65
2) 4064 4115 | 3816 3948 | 2.08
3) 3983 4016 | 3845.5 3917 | 1.80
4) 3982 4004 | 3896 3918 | 1.42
